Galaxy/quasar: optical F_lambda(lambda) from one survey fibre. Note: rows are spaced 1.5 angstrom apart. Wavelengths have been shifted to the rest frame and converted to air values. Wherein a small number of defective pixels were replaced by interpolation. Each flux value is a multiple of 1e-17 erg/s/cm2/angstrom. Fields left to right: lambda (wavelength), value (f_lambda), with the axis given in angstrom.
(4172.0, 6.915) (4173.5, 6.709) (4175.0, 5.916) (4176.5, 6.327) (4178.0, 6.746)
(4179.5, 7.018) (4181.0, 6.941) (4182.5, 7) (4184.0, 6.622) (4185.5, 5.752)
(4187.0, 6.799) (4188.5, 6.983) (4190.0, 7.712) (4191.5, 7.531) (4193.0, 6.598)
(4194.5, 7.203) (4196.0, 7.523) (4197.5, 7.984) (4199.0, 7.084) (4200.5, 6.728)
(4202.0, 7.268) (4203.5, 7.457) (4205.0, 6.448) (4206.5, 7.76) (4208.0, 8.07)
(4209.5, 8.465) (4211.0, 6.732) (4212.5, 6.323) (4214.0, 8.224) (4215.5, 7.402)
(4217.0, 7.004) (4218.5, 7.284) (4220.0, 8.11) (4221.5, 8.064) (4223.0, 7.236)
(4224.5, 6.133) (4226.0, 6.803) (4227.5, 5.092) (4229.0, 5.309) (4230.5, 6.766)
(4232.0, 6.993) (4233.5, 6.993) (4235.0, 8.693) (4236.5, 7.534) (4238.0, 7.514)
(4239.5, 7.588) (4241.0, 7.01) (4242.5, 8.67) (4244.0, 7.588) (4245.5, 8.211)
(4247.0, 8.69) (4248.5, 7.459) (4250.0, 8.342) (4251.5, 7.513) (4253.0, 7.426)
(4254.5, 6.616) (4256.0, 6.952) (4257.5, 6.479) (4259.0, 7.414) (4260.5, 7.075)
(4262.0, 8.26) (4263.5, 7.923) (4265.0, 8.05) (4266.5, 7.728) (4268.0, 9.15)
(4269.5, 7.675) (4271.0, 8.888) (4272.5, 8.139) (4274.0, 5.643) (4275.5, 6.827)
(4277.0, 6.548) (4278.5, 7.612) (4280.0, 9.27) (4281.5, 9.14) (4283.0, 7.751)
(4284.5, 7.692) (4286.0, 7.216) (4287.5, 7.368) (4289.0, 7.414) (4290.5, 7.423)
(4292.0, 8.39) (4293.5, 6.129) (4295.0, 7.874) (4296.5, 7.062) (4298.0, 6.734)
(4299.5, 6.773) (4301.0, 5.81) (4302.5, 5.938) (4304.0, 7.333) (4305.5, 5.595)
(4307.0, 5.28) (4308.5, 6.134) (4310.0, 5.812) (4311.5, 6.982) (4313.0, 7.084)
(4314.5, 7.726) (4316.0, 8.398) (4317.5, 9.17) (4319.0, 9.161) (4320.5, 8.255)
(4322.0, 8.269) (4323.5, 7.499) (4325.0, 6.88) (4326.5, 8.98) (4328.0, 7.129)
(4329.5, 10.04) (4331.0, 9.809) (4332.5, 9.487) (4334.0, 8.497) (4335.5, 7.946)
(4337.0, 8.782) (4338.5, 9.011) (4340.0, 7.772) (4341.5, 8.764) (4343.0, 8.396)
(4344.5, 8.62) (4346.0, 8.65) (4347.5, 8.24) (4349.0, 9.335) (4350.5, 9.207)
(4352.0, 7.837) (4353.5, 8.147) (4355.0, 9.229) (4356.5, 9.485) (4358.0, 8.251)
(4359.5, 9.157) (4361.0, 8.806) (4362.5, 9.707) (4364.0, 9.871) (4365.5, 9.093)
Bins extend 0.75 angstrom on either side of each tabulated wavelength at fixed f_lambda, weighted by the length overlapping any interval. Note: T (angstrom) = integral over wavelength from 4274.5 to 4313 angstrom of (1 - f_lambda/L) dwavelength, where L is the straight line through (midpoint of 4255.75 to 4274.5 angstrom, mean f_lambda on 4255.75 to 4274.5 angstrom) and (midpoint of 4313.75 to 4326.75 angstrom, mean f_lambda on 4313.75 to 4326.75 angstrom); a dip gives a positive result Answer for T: 4.5 angstrom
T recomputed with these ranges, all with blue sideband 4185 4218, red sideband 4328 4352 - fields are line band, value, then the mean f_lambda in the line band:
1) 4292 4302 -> 1.7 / 6.83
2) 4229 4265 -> 1.0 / 7.52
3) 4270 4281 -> 0.6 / 7.6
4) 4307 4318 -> 1.7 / 7.15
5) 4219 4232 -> 1.4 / 6.72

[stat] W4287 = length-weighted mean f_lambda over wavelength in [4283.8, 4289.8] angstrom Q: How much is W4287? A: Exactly 7.42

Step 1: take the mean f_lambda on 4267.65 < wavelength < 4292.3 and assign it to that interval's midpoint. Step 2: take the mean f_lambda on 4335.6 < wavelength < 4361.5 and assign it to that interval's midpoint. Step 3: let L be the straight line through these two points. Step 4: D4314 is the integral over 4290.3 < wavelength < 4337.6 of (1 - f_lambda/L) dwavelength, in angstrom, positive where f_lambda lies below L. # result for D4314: 3.69 angstrom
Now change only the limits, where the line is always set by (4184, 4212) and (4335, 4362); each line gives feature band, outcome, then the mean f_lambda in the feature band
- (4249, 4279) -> 1.3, 7.51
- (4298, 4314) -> 3.7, 6.32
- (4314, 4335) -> -0.2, 8.52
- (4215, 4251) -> 0.9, 7.35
